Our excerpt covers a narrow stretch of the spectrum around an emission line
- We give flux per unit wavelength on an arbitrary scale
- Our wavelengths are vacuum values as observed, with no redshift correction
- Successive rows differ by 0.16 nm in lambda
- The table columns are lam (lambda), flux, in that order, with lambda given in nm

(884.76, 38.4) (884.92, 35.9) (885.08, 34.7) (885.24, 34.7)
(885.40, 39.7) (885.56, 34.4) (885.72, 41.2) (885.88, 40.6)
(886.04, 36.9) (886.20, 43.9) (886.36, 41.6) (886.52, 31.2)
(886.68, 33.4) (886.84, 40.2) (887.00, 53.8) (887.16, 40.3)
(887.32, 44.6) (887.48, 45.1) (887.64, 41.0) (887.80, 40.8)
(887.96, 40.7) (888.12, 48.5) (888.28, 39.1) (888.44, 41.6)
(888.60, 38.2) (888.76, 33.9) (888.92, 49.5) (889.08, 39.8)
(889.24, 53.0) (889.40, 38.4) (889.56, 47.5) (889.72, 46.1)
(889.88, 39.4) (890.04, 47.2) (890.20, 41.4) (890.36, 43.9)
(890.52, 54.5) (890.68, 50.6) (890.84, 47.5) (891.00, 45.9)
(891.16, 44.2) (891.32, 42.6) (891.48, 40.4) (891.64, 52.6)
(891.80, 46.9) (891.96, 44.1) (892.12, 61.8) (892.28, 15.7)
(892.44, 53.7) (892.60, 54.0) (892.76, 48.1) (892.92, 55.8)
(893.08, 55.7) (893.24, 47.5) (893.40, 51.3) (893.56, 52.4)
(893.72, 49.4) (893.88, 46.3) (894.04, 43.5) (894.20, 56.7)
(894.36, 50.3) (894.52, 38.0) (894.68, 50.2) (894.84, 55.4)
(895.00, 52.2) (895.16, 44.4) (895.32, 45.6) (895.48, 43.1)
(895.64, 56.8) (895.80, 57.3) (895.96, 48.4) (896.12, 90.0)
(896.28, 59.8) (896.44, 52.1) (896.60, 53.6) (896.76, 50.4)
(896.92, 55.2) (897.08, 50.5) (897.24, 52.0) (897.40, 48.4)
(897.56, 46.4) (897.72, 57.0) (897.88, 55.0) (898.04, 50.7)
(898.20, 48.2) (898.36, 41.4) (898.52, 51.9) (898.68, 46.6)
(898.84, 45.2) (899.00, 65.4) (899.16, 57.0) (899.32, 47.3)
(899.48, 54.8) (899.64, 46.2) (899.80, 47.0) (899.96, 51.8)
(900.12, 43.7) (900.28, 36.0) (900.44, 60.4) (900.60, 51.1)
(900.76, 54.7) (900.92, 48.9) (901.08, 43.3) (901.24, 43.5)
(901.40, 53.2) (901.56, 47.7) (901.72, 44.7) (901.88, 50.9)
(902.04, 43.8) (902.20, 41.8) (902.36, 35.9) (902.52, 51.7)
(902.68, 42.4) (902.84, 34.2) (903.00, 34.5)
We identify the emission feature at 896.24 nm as Mg II 2798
